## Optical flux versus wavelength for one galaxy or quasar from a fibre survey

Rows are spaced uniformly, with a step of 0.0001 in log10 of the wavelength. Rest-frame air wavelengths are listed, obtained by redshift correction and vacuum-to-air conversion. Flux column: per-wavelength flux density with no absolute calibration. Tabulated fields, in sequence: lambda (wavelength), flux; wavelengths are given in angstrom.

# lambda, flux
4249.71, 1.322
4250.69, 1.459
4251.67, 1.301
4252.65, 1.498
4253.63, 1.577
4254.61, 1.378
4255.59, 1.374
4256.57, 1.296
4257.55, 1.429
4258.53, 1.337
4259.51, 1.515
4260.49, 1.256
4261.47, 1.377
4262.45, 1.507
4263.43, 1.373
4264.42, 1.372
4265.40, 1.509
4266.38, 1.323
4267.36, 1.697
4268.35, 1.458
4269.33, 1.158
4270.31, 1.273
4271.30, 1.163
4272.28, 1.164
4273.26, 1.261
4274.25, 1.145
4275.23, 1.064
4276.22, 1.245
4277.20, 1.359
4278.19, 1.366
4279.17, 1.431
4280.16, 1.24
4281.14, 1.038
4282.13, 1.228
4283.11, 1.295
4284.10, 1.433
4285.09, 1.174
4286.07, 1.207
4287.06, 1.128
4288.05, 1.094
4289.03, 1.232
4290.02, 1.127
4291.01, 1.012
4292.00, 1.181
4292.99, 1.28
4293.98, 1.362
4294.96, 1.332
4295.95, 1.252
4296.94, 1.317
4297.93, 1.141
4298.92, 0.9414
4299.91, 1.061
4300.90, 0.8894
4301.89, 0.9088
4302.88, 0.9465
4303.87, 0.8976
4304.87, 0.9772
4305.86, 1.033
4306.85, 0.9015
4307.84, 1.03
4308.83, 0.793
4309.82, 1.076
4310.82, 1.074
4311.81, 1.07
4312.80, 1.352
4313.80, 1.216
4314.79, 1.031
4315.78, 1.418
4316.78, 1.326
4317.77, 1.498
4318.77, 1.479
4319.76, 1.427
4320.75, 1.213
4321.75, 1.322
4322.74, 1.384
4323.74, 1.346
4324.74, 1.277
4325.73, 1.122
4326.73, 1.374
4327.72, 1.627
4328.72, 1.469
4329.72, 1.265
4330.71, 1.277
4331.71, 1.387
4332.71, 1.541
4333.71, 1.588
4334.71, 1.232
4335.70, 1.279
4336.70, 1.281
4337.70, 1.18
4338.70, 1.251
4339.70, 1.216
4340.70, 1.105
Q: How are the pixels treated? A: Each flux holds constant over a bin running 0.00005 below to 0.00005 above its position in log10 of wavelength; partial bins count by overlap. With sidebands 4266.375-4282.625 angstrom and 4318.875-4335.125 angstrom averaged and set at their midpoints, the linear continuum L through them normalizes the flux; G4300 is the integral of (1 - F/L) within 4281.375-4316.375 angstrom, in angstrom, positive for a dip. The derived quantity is 5.0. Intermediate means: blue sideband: 1.27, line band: 1.13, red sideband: 1.37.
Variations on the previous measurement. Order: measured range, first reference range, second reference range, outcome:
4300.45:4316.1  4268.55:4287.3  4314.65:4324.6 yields 3.40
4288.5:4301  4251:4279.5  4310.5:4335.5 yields 1.59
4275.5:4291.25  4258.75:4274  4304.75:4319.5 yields 0.71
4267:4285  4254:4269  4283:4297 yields 0.58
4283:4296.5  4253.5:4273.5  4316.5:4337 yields 1.47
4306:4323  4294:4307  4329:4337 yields -0.16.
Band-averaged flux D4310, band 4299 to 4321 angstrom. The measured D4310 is 1.11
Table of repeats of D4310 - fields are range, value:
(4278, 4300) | 1.21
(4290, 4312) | 1.07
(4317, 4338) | 1.36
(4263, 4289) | 1.28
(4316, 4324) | 1.38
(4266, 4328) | 1.21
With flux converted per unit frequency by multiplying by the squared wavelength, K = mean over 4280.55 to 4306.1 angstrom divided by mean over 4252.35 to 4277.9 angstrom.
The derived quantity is 0.9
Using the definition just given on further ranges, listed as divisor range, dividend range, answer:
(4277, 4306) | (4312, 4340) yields 1.17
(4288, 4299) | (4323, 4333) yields 1.15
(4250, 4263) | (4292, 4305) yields 0.80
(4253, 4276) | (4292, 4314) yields 0.82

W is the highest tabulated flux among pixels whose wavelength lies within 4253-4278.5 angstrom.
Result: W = 1.697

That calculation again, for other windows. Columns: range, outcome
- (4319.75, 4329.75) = 1.627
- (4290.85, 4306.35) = 1.362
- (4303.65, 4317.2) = 1.418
